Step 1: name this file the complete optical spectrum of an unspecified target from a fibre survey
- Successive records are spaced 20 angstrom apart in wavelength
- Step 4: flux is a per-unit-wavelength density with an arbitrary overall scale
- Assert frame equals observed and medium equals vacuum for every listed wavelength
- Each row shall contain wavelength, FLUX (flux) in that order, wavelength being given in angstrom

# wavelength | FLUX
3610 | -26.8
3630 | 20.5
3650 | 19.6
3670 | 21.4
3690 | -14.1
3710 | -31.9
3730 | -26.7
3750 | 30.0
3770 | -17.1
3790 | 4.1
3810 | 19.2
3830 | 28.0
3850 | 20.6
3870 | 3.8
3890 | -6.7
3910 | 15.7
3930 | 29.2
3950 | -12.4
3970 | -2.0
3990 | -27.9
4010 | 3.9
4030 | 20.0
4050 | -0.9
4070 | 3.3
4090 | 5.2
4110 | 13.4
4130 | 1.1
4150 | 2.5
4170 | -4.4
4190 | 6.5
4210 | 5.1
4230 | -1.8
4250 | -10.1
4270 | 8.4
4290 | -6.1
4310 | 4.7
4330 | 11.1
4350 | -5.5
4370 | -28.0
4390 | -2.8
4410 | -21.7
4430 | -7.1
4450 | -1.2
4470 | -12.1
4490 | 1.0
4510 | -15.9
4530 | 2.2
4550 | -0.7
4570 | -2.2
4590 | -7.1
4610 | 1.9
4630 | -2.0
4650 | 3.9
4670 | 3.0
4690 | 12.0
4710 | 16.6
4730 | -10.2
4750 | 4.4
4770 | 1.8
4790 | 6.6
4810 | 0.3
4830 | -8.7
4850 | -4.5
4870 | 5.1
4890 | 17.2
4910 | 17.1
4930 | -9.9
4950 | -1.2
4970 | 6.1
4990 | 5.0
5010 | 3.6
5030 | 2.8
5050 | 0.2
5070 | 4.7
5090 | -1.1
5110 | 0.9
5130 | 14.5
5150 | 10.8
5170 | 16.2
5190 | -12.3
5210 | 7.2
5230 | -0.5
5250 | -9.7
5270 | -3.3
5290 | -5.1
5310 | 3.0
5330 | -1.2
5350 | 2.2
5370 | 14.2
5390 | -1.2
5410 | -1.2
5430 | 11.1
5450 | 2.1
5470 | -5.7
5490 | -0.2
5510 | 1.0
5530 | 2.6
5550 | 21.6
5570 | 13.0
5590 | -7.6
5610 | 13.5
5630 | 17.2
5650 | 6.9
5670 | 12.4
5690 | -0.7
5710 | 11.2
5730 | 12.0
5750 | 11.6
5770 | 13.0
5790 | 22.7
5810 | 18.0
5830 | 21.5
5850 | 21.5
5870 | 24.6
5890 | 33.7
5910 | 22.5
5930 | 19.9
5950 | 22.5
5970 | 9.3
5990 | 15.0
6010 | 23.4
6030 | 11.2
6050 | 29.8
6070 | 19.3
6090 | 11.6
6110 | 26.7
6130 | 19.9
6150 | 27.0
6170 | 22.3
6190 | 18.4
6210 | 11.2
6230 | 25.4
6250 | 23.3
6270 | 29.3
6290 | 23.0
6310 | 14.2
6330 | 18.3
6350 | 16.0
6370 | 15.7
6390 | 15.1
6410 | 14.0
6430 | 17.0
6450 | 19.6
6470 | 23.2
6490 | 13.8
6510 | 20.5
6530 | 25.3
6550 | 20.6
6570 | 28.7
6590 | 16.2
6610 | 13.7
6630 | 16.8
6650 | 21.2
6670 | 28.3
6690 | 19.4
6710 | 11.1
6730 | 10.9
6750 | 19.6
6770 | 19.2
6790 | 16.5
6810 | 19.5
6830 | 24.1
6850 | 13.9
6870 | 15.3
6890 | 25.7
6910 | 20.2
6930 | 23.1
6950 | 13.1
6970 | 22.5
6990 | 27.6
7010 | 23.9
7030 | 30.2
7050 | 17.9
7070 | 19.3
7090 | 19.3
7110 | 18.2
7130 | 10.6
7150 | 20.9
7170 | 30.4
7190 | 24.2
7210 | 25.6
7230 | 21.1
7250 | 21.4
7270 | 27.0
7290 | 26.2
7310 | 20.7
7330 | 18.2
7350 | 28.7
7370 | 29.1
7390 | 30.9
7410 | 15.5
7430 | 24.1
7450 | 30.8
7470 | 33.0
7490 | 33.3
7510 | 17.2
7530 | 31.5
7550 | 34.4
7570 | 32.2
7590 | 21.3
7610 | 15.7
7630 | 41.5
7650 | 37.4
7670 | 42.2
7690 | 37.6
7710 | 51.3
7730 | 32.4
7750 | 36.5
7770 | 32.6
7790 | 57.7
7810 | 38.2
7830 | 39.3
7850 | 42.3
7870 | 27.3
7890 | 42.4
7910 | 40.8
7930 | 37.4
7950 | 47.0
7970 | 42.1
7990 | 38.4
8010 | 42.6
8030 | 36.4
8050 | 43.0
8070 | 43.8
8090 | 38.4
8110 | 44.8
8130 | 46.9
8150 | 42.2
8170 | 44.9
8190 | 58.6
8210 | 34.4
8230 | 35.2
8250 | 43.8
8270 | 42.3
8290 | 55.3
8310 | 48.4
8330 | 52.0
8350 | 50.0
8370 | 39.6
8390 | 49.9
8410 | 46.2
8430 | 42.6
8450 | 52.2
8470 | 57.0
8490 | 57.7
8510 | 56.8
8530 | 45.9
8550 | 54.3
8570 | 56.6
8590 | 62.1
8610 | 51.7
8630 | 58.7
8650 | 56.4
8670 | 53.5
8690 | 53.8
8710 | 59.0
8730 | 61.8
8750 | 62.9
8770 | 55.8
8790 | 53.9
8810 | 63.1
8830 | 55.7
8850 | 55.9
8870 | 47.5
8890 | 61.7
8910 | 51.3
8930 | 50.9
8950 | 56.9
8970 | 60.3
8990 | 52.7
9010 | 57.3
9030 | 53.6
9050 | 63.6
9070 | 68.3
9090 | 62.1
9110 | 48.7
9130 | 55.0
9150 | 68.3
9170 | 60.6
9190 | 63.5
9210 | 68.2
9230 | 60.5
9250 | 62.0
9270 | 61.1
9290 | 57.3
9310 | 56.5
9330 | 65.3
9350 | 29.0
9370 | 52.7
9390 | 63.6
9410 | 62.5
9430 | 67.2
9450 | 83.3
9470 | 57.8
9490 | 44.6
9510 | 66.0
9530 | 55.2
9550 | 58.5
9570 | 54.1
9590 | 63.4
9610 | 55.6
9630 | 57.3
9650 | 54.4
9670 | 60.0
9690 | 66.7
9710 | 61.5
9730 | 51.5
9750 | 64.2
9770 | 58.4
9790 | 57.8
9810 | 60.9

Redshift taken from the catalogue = 0.91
